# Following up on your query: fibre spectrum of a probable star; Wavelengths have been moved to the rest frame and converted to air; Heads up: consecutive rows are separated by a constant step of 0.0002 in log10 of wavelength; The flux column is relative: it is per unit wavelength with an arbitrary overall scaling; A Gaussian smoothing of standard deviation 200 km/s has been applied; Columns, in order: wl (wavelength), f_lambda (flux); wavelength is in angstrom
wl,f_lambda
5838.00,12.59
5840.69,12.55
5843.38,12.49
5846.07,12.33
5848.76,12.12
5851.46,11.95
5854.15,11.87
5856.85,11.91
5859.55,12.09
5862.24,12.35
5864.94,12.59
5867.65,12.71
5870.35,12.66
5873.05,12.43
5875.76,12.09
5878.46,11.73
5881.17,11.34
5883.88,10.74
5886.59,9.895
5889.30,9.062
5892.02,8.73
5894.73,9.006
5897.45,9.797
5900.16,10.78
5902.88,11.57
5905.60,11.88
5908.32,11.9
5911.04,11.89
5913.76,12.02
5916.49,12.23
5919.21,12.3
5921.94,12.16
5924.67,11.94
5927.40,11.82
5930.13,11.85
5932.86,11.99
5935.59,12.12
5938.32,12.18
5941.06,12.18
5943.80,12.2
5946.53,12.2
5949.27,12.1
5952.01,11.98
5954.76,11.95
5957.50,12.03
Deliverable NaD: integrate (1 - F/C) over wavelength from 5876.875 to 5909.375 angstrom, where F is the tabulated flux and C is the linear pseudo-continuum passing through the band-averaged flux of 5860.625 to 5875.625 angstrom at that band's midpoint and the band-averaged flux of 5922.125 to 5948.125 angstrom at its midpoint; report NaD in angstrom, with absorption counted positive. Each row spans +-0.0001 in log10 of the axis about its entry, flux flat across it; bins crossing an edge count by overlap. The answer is 4.7 angstrom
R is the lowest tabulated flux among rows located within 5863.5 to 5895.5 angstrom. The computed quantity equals 8.73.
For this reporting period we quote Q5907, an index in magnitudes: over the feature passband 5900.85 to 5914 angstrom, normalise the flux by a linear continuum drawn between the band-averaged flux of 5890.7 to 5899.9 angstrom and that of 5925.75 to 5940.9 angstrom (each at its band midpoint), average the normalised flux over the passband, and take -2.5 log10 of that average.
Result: -0.155 mag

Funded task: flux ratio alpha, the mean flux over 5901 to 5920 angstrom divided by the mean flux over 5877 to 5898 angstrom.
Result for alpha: 1.19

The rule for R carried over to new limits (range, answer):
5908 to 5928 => 11.82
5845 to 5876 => 11.87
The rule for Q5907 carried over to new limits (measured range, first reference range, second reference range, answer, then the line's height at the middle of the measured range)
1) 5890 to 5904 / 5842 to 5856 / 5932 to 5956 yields 0.22 mag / 12.1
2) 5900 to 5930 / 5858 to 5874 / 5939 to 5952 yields 0.03 mag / 12.3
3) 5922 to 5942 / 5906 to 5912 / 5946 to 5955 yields 0.00 mag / 12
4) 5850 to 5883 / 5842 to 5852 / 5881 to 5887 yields -0.07 mag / 11.4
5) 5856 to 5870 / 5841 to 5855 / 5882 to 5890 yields -0.09 mag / 11.4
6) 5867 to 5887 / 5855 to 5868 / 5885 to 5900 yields -0.08 mag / 10.9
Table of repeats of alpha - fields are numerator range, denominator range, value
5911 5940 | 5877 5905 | 1.17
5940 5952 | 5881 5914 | 1.15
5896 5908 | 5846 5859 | 0.92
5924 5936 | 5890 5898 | 1.31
